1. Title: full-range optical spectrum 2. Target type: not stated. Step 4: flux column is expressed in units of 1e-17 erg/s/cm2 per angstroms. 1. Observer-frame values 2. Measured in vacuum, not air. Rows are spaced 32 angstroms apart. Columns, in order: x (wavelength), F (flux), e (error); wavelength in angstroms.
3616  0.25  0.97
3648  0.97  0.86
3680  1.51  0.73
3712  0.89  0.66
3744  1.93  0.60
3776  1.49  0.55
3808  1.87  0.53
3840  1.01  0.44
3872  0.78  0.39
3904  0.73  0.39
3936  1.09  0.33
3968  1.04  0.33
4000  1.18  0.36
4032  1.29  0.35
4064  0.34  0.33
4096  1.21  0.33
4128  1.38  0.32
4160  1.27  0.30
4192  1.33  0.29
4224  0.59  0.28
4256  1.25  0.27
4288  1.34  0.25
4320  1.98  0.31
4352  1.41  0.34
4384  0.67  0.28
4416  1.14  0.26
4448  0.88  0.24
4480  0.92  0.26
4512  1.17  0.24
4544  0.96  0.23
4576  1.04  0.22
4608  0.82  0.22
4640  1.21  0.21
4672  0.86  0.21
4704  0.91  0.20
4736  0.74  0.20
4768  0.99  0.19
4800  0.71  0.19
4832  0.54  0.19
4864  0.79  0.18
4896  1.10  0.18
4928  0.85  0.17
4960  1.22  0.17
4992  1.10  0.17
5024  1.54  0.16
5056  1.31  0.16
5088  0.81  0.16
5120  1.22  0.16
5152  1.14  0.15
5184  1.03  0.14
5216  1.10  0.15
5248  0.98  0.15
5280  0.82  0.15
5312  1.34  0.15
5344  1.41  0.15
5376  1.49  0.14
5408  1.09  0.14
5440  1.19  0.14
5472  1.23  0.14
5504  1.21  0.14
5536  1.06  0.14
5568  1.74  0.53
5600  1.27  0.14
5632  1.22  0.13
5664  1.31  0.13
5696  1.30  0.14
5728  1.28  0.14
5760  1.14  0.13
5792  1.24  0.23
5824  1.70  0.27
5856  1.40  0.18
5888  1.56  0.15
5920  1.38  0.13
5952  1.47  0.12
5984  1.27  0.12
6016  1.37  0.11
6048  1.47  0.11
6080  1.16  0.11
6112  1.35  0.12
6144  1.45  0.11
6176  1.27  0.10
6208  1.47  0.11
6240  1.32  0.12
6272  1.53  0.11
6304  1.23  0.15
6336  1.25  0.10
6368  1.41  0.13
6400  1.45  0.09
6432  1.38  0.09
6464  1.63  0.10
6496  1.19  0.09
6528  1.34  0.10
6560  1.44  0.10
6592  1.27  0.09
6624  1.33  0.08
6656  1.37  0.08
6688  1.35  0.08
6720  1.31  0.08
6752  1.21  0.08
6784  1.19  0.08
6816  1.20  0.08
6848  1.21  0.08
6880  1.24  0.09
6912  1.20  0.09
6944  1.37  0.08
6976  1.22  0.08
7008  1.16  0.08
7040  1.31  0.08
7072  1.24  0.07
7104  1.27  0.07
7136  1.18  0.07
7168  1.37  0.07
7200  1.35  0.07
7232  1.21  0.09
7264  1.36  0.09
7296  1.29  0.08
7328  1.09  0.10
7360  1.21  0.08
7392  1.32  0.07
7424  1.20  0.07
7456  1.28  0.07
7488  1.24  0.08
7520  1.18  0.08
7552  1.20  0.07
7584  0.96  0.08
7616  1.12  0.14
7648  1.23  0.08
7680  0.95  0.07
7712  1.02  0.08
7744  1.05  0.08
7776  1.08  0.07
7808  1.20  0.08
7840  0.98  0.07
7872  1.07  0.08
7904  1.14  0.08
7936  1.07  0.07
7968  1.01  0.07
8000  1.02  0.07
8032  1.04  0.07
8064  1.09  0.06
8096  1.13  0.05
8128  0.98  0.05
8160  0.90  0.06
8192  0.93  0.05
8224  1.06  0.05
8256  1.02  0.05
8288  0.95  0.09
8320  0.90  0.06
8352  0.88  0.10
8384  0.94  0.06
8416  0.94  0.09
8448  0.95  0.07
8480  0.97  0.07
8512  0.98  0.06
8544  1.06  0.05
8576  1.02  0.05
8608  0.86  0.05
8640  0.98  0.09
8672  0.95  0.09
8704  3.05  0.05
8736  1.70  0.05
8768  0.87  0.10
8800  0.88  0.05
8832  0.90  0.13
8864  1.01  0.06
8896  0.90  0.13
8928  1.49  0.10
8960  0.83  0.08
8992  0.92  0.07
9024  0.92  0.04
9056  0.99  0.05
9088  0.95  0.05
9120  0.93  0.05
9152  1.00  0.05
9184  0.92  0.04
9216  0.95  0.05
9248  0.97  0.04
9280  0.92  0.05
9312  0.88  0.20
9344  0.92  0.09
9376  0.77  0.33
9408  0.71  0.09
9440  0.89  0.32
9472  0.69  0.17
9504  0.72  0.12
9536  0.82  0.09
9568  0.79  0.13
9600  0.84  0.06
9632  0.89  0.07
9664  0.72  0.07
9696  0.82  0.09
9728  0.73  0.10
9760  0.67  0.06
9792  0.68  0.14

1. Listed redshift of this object 0.33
